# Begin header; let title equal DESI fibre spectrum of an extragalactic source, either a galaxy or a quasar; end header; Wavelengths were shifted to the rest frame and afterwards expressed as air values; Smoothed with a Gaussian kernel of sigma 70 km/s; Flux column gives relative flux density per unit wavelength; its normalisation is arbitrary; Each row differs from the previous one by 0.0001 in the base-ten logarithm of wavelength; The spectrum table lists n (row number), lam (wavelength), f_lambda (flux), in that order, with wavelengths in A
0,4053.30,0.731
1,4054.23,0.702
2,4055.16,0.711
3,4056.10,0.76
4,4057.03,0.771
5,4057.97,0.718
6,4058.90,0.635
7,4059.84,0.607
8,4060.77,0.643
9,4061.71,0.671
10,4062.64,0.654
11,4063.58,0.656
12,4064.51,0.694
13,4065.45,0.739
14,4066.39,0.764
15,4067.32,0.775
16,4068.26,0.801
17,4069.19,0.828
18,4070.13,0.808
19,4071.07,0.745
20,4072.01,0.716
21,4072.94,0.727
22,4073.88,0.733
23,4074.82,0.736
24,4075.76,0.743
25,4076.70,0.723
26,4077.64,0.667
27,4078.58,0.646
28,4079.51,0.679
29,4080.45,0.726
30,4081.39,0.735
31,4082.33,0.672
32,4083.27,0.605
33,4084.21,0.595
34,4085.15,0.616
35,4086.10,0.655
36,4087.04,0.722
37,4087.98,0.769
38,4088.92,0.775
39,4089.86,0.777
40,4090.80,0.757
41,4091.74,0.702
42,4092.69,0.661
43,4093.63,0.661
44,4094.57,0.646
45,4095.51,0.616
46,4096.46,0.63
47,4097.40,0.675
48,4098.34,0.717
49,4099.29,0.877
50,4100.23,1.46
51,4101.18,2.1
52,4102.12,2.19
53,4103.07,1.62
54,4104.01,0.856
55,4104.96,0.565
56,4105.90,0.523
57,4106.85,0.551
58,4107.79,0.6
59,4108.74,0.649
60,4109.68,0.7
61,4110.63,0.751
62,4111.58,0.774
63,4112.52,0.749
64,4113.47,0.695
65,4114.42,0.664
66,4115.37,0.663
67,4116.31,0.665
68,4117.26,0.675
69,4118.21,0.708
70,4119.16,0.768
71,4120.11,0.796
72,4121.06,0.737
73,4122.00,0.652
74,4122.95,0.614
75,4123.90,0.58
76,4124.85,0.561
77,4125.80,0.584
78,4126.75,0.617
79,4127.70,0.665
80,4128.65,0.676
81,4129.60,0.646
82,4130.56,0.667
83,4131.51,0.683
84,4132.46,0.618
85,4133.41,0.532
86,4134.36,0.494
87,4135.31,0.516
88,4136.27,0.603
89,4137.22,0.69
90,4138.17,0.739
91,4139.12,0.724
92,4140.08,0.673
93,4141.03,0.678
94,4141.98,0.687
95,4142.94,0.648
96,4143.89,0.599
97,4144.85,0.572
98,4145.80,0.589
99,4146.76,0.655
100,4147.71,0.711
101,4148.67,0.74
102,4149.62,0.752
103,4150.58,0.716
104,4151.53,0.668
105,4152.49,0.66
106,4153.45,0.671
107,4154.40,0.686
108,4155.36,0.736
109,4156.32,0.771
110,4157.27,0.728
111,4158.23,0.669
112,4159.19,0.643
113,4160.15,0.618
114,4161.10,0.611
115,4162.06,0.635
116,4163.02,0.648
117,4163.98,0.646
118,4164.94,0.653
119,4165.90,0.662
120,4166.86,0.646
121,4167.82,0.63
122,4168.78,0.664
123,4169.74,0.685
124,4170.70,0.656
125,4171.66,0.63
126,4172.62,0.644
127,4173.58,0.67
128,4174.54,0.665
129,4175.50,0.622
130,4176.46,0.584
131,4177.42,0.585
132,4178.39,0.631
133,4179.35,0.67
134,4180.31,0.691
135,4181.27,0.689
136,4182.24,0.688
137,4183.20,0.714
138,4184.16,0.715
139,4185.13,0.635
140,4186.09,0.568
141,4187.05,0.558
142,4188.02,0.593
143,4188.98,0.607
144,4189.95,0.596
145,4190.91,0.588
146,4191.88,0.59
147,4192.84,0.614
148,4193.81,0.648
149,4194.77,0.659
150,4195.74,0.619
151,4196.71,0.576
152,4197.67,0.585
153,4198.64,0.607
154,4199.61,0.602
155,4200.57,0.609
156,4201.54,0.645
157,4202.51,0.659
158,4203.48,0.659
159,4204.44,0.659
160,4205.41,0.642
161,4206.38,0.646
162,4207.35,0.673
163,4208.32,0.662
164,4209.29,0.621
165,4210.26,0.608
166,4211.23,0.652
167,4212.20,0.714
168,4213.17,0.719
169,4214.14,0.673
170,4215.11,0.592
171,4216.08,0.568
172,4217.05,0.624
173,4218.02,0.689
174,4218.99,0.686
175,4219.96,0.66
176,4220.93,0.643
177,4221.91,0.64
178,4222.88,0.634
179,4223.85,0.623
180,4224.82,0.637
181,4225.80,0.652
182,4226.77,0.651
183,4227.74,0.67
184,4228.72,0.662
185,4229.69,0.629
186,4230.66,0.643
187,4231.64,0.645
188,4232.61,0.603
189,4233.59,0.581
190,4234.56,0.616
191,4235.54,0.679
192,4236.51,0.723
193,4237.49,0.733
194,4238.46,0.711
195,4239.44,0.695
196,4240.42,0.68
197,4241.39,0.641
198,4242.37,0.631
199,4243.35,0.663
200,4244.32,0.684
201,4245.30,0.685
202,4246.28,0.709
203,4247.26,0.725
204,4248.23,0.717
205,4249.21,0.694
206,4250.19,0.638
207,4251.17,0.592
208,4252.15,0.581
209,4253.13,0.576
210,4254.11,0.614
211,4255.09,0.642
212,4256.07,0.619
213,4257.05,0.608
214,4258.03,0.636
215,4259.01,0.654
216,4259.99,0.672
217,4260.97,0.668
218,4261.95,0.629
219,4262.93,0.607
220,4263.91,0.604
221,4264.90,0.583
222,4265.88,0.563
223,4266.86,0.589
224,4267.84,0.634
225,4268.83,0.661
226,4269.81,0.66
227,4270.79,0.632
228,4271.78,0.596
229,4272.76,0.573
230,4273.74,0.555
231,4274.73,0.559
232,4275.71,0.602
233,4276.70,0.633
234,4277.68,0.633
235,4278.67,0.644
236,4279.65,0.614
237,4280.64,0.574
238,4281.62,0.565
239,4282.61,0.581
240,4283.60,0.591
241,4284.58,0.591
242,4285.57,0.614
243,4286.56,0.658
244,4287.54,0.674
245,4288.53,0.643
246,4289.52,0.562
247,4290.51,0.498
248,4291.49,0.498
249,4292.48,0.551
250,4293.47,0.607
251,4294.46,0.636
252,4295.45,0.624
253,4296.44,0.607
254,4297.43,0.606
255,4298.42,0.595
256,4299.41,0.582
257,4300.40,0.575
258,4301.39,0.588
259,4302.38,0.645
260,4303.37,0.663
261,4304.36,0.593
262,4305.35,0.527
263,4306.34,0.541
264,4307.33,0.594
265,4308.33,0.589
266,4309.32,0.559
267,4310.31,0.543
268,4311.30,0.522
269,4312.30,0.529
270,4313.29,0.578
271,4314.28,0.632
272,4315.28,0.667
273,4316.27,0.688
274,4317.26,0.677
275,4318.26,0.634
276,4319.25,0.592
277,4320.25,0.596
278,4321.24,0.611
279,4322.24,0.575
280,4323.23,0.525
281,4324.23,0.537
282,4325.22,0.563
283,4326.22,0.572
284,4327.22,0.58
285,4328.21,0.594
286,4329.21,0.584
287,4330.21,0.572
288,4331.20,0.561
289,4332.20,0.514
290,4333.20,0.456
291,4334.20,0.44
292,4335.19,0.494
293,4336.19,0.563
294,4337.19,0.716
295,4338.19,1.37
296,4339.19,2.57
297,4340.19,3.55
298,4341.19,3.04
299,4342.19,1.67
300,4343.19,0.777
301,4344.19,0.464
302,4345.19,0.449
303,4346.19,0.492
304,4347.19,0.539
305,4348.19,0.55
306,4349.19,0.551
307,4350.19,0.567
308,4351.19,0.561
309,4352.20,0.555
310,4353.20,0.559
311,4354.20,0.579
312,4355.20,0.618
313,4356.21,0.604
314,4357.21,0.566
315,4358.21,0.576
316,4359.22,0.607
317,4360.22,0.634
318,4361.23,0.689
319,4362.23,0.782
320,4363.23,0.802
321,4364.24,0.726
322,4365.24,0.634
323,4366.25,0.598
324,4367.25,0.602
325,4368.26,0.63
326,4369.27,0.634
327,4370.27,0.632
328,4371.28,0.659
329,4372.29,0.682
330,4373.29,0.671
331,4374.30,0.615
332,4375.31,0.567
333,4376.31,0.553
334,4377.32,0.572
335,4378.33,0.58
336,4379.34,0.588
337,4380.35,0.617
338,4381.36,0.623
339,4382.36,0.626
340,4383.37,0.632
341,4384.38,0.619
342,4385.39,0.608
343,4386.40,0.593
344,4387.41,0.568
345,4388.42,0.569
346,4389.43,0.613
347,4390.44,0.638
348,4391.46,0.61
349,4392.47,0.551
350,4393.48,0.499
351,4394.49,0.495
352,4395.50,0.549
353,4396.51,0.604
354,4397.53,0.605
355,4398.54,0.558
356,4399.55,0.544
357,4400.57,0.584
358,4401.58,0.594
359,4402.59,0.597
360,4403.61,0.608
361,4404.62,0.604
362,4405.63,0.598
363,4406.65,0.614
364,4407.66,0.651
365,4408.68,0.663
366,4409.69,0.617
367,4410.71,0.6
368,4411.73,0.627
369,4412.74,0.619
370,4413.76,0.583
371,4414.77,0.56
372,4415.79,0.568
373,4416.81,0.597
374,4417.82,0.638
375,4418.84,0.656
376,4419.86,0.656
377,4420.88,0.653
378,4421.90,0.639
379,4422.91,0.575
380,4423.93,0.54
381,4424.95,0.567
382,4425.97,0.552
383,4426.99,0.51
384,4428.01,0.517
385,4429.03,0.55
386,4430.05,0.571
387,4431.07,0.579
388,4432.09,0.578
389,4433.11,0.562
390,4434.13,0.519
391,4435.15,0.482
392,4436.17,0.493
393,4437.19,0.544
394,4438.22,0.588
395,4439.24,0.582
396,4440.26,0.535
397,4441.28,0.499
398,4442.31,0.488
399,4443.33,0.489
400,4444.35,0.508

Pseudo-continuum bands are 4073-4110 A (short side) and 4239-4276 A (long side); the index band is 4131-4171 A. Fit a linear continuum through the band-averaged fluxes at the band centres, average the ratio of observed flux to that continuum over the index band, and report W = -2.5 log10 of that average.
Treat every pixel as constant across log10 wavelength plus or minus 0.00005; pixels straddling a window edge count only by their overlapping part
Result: 0.132 mag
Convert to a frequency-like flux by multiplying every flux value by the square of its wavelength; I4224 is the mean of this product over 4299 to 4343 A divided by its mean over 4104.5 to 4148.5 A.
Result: 1.3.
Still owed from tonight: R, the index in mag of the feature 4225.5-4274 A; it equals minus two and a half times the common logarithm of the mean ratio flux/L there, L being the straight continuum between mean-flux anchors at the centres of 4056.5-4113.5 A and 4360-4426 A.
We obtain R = 0.074 mag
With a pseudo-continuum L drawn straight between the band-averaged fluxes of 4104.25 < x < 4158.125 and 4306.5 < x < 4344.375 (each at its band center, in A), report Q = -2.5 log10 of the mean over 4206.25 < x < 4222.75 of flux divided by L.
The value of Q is 0.128 mag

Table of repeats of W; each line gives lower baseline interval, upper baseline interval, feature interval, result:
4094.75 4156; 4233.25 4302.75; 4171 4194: 0.10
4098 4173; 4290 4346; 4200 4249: 0.12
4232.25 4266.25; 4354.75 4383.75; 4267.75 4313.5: 0.09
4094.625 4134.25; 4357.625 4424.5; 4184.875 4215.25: 0.16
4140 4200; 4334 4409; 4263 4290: 0.13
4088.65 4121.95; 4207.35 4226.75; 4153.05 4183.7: 0.10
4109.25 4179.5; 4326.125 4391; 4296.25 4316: 0.22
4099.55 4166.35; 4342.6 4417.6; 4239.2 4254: 0.02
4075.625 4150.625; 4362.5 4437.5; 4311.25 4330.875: 0.07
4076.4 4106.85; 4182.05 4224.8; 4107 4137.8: 0.18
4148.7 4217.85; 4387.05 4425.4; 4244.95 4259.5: -0.02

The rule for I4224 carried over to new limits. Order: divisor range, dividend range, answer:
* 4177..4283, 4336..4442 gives 1.15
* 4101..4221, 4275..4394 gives 1.08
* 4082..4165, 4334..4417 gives 1.11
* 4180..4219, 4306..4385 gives 1.20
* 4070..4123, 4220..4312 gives 0.87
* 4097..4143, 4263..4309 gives 0.85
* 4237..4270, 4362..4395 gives 1.01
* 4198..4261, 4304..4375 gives 1.17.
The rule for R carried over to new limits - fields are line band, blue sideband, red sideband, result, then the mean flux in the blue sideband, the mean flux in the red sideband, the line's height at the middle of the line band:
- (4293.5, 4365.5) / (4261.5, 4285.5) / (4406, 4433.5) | -0.20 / 0.603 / 0.594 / 0.6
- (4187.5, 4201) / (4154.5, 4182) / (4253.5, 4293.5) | 0.07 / 0.657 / 0.607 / 0.645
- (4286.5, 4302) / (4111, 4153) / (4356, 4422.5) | 0.07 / 0.662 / 0.613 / 0.631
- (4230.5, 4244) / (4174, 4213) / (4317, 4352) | 0.05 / 0.634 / 0.83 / 0.695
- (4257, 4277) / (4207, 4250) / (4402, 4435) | 0.05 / 0.66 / 0.592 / 0.646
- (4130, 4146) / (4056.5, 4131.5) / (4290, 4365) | 0.18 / 0.749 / 0.71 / 0.742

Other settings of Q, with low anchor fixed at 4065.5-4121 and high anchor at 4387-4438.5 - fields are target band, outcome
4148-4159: 0.056 mag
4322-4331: 0.124 mag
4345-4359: 0.113 mag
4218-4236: 0.089 mag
